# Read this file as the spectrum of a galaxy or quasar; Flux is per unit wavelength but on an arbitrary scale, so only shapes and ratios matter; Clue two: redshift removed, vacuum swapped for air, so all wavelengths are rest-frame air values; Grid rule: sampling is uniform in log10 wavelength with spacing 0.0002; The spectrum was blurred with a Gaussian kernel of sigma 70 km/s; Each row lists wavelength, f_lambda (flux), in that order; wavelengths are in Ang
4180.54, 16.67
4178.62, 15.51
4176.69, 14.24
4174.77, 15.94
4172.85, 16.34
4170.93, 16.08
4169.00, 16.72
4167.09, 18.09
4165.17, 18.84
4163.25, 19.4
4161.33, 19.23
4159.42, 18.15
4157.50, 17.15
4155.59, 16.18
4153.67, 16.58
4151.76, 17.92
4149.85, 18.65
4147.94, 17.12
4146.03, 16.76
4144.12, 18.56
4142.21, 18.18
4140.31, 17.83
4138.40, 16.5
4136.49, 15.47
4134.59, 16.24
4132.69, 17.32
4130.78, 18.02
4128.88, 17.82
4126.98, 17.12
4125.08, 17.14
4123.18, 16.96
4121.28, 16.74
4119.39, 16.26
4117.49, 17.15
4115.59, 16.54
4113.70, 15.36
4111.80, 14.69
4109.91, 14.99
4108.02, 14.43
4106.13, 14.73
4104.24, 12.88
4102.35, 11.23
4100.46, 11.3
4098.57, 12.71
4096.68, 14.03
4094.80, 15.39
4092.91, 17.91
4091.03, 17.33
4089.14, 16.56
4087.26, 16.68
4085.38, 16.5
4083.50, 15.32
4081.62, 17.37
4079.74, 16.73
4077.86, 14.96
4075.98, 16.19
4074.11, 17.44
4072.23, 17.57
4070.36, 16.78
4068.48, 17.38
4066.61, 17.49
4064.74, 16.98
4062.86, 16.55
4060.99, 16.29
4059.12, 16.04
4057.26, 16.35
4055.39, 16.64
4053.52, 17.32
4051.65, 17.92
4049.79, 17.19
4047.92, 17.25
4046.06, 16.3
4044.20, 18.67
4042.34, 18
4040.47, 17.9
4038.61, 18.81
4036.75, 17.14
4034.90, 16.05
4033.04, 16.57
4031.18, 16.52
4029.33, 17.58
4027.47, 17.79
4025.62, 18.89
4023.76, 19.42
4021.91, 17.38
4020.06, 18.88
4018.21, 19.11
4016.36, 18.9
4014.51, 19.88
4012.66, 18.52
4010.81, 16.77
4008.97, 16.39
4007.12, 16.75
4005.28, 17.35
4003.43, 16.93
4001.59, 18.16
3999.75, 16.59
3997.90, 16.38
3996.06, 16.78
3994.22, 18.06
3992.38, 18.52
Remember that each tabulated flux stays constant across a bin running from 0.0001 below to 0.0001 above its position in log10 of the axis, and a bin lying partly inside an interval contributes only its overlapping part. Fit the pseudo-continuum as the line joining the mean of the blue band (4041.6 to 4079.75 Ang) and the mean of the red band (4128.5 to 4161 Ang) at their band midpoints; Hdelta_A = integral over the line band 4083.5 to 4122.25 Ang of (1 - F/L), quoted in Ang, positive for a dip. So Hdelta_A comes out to 4.5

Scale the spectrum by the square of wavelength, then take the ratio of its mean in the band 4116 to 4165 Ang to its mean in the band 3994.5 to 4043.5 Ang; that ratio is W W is 1.0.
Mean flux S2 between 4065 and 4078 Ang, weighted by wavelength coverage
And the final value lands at 17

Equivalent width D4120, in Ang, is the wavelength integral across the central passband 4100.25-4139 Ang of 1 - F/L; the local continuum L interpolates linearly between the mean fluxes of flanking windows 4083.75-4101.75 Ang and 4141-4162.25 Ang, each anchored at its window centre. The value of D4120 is 1.6 Ang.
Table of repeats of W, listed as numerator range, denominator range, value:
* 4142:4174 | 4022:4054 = 1.06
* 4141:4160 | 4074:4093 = 1.09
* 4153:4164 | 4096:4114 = 1.34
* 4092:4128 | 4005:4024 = 0.88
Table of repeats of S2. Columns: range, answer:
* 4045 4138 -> 16.2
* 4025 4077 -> 17.2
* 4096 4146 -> 15.8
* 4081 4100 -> 15.8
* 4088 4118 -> 14.8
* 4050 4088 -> 16.7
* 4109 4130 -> 16.5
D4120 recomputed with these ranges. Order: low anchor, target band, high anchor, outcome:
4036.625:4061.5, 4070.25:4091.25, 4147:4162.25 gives 1.0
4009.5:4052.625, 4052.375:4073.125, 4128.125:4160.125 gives 1.0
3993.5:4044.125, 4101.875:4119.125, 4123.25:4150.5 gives 2.5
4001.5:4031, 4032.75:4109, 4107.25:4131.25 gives 4.0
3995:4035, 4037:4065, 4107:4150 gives 0.2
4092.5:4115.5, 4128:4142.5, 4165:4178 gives -1.8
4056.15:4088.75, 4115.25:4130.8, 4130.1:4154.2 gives 0.1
